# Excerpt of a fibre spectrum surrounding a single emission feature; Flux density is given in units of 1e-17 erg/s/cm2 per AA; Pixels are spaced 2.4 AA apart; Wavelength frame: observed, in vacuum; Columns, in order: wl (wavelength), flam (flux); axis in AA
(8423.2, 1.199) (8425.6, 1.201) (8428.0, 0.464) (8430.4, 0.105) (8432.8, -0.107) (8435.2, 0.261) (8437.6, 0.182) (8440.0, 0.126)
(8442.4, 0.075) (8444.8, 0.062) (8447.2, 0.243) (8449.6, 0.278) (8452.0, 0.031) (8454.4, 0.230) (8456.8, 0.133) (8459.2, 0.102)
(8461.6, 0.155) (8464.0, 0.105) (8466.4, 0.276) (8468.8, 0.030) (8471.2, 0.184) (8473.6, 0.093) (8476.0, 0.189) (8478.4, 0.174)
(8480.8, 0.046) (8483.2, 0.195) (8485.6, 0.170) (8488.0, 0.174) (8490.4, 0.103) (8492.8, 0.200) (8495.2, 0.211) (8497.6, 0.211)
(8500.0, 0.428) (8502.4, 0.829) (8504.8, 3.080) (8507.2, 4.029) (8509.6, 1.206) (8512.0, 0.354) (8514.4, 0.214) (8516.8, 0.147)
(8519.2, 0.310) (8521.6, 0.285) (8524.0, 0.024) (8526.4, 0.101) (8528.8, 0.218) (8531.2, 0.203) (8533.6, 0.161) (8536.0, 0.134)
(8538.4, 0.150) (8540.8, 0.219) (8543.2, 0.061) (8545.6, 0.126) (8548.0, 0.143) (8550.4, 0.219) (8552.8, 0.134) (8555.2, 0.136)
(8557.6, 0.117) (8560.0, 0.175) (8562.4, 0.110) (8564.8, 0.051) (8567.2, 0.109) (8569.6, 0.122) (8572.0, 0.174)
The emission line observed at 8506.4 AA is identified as [O III]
